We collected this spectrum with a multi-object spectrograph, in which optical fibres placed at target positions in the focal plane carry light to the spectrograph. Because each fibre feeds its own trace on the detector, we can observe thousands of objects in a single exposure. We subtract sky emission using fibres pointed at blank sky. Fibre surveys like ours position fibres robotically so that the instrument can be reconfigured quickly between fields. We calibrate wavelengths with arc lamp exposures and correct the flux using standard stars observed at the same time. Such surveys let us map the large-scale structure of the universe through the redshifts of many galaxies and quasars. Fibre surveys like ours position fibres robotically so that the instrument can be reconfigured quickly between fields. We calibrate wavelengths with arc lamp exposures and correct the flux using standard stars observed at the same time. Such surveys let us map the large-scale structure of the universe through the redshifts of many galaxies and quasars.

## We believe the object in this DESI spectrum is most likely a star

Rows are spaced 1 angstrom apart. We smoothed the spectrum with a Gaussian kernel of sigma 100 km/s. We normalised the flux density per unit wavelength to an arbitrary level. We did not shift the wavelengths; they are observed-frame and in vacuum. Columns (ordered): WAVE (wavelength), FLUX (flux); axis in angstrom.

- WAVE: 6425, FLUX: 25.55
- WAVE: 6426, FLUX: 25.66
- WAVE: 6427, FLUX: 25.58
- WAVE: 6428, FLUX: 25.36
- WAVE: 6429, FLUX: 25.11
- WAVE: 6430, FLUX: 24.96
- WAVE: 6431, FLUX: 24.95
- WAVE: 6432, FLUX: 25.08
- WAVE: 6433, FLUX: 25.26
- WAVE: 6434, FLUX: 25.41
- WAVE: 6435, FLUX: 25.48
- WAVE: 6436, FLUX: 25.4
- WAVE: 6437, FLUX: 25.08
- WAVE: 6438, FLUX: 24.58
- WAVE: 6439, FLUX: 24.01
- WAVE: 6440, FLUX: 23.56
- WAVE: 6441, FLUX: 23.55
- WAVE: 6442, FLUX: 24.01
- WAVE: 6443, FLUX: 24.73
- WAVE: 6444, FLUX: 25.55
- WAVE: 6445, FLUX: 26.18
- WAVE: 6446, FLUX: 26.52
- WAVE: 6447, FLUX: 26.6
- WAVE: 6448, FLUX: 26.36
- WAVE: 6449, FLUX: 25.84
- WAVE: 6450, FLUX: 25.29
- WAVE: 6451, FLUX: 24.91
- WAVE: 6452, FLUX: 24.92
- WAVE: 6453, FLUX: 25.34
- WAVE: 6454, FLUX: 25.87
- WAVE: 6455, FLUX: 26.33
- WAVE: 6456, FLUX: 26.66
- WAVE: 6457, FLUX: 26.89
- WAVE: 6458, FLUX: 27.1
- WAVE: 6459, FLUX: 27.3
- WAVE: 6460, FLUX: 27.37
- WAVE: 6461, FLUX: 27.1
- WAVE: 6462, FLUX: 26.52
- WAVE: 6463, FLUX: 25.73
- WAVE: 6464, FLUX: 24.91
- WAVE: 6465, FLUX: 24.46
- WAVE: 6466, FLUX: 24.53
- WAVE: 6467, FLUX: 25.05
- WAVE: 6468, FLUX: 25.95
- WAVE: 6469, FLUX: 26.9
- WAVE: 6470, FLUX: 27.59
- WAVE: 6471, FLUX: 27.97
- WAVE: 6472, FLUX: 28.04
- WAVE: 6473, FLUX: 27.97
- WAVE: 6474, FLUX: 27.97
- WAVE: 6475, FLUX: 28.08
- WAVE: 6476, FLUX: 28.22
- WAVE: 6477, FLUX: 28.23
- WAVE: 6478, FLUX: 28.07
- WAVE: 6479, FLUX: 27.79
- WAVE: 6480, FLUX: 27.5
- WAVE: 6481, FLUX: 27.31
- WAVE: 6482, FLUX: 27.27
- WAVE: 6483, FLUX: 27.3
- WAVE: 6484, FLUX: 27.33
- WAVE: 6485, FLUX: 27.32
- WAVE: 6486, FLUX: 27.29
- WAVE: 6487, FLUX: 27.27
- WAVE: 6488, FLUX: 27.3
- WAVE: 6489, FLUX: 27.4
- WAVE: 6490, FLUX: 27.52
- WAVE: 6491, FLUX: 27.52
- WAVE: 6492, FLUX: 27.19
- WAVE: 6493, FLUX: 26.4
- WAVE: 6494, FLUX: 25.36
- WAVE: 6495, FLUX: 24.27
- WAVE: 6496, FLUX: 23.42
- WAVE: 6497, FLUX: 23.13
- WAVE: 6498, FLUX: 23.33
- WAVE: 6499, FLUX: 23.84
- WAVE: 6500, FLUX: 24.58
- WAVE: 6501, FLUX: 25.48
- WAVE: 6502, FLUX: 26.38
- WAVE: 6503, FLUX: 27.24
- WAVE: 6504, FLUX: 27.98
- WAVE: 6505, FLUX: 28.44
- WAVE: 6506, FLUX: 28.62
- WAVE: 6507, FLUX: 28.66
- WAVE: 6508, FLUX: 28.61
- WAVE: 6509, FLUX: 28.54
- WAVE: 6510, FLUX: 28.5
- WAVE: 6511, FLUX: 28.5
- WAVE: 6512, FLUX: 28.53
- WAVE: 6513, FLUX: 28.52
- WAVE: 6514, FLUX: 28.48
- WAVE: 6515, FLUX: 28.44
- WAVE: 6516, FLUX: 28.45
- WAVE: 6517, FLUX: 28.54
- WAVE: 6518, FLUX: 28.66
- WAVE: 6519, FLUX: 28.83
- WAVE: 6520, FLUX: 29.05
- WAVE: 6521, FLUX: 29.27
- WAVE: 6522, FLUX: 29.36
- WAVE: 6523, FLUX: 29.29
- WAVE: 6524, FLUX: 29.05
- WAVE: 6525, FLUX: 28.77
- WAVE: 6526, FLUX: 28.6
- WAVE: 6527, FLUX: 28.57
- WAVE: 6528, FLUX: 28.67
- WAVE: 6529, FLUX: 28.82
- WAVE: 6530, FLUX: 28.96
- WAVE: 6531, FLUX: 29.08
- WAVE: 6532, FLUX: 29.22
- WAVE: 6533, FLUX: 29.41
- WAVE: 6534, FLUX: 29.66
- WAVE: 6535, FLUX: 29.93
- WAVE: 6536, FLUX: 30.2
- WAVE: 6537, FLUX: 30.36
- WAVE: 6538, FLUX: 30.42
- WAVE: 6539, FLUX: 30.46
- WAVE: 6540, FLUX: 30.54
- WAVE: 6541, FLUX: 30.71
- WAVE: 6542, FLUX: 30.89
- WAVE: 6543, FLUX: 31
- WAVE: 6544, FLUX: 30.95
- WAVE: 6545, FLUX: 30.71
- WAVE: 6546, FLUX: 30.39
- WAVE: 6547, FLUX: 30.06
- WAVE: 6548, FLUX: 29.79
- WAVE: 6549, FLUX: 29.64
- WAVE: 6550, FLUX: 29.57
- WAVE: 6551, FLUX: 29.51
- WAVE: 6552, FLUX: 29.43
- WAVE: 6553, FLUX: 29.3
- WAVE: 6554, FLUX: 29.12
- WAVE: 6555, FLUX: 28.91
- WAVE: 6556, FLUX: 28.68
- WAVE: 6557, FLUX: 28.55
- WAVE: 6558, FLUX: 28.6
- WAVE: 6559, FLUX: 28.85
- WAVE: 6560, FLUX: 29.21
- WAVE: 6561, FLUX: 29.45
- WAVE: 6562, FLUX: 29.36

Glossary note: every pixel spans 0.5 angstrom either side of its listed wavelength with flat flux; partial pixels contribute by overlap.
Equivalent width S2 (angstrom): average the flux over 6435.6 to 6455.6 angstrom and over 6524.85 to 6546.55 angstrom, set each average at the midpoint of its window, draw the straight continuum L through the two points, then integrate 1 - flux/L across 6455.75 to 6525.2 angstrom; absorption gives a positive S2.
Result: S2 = 0.7 angstrom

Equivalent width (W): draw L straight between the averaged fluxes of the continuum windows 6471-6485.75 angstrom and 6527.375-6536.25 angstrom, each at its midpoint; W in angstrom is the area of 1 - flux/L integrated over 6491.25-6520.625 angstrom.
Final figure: 1.5 angstrom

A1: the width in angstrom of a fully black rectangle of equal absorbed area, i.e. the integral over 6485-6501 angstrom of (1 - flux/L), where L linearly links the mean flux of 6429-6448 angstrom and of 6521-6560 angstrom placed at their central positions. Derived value 1.0 angstrom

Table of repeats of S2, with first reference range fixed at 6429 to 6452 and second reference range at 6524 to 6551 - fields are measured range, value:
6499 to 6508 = 0.4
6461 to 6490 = -0.2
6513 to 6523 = 0.0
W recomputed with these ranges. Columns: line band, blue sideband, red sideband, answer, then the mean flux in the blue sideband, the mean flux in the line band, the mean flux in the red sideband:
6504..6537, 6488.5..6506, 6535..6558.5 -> -1.3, 25.9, 28.9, 29.9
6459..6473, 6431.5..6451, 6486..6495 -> -0.2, 25.2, 26.4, 26.9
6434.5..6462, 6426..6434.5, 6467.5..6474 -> 0.6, 25.2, 25.7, 27.4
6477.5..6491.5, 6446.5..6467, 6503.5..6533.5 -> -0.1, 26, 27.4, 28.7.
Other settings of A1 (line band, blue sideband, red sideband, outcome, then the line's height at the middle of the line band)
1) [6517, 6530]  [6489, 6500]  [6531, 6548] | -0.2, 28.5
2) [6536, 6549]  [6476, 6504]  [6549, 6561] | -0.9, 28.6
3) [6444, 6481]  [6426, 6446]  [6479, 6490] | -0.4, 26.3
